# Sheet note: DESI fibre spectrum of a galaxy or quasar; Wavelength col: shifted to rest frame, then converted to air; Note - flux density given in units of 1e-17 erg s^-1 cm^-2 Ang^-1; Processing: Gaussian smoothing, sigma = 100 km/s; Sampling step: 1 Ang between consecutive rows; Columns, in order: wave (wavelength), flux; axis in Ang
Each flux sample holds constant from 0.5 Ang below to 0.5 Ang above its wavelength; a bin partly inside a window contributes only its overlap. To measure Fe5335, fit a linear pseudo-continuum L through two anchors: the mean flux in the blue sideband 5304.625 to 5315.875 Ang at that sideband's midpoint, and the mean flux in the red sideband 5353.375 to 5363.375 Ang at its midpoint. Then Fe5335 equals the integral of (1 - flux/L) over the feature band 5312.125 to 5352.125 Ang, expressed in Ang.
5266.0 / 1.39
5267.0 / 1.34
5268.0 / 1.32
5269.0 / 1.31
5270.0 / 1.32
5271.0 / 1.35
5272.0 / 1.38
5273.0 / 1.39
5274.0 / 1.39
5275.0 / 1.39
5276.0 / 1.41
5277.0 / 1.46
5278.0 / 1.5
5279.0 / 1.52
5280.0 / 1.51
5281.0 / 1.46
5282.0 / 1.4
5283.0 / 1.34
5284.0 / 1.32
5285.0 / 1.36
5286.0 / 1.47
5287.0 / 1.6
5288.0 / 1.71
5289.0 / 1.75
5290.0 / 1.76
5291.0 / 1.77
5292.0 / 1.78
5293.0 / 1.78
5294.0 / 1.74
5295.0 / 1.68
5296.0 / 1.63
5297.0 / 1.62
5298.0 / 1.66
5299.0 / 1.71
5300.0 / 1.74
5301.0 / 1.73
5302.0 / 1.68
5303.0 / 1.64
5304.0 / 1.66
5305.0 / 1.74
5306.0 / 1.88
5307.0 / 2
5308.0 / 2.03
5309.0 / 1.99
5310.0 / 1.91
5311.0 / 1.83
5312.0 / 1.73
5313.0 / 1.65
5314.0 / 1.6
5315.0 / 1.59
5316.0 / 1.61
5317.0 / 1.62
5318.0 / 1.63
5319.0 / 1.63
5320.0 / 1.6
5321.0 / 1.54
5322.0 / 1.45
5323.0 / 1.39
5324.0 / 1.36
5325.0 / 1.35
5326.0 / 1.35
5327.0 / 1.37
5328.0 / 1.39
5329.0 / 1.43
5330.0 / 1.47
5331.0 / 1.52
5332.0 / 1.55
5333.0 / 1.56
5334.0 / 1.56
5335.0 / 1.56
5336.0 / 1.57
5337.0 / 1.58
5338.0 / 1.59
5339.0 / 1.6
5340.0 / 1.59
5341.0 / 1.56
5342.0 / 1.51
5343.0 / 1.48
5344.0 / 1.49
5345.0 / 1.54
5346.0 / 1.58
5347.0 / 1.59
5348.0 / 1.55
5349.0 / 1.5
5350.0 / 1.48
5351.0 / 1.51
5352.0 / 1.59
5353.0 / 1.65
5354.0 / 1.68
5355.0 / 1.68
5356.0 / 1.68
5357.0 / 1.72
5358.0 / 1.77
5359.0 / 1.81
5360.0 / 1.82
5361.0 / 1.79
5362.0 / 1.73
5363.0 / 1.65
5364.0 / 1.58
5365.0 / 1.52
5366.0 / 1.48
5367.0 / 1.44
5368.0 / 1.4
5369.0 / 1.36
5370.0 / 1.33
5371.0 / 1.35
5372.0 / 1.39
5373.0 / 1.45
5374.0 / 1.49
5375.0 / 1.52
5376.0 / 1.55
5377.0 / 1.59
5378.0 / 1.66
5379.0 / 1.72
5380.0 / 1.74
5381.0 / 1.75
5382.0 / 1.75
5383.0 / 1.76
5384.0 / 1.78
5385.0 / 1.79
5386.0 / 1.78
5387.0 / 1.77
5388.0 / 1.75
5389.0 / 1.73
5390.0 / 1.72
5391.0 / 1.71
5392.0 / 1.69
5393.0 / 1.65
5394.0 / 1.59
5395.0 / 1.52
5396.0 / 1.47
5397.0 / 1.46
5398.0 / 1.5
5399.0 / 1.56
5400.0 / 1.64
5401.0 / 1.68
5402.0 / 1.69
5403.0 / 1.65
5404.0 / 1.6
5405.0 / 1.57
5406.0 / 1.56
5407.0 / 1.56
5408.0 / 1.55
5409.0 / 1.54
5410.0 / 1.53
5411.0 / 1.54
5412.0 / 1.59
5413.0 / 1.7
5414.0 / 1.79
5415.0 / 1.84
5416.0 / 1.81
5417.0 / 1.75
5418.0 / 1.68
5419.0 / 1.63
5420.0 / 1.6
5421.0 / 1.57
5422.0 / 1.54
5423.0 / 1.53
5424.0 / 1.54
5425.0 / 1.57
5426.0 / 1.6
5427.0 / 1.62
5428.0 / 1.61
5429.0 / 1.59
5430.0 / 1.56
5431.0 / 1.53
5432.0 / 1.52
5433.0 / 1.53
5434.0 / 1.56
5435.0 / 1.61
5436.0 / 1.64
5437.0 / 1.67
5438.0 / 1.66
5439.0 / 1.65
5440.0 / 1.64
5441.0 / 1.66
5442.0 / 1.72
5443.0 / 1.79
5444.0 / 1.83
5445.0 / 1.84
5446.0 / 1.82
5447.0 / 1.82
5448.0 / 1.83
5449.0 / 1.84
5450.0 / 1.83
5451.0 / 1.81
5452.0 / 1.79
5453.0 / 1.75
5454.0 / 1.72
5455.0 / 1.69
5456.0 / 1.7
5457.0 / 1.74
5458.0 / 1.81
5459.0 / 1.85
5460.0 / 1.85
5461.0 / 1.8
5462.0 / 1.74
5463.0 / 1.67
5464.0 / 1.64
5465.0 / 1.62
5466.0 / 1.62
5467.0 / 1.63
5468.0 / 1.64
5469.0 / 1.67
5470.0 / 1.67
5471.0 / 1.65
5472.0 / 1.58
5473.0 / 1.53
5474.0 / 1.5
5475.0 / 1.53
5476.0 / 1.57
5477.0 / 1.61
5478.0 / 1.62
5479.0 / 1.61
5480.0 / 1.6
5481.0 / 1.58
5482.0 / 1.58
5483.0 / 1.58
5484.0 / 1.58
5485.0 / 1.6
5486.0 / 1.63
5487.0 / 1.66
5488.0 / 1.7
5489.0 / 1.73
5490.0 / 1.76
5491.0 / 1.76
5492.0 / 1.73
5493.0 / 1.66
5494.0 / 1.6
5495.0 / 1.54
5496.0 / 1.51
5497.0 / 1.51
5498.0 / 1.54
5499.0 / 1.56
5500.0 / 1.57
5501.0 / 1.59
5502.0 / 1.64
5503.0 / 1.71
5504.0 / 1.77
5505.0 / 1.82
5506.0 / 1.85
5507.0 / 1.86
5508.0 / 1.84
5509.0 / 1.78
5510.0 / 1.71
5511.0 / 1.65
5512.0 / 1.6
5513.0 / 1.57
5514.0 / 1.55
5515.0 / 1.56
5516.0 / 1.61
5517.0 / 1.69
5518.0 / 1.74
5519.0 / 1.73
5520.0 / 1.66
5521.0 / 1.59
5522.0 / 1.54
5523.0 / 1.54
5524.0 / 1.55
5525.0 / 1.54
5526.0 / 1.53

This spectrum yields 5.5 Ang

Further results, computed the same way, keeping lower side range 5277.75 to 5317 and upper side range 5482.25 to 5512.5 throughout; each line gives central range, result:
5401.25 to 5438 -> 1.2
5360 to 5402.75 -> 1.5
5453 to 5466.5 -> -0.5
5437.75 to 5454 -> -1.0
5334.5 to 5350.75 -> 1.2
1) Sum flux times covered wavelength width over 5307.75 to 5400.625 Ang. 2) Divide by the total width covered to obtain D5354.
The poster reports 1.6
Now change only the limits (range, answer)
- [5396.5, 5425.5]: 1.61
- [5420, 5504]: 1.65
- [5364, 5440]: 1.6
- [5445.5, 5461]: 1.79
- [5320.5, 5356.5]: 1.52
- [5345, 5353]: 1.55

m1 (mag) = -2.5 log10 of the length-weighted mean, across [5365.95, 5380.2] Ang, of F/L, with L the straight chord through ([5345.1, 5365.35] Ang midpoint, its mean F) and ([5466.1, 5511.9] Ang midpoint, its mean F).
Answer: 0.10 mag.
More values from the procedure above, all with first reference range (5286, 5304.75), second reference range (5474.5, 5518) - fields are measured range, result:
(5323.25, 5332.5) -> 0.188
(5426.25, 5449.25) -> -0.008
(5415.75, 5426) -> 0.032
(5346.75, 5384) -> 0.054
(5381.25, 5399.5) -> 0.004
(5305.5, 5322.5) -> -0.020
